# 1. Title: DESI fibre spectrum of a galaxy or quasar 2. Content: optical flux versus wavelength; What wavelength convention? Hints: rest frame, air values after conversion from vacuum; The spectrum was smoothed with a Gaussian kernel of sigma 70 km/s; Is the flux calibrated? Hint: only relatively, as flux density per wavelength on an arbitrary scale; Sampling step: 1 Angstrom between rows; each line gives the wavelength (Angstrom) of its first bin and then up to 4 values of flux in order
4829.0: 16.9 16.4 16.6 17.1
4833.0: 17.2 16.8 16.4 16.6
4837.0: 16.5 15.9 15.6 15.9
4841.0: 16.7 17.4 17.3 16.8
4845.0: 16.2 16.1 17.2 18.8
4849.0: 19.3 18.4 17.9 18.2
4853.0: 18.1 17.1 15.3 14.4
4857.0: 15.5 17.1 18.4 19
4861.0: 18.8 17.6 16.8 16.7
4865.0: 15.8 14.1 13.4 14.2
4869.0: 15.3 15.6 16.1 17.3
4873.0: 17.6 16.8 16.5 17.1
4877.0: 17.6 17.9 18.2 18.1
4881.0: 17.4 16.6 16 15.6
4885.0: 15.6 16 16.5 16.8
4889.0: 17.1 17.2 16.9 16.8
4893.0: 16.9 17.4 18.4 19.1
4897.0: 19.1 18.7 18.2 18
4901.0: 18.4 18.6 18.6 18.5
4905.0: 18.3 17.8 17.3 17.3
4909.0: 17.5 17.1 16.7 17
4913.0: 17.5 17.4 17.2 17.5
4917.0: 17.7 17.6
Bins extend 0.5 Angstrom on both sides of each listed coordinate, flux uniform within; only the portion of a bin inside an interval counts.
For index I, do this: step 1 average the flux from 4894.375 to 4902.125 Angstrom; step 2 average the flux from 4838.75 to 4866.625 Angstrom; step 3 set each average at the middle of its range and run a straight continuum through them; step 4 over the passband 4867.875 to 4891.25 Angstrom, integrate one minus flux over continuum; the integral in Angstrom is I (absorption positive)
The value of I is 1.58 Angstrom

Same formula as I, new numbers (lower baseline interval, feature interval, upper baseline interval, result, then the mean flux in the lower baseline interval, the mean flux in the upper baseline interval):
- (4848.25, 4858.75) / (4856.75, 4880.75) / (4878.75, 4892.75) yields 0.33 Angstrom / 17.2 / 16.7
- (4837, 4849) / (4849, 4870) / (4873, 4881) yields 0.59 Angstrom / 16.8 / 17.5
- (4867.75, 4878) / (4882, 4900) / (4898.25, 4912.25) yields 0.08 Angstrom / 16.5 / 17.8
